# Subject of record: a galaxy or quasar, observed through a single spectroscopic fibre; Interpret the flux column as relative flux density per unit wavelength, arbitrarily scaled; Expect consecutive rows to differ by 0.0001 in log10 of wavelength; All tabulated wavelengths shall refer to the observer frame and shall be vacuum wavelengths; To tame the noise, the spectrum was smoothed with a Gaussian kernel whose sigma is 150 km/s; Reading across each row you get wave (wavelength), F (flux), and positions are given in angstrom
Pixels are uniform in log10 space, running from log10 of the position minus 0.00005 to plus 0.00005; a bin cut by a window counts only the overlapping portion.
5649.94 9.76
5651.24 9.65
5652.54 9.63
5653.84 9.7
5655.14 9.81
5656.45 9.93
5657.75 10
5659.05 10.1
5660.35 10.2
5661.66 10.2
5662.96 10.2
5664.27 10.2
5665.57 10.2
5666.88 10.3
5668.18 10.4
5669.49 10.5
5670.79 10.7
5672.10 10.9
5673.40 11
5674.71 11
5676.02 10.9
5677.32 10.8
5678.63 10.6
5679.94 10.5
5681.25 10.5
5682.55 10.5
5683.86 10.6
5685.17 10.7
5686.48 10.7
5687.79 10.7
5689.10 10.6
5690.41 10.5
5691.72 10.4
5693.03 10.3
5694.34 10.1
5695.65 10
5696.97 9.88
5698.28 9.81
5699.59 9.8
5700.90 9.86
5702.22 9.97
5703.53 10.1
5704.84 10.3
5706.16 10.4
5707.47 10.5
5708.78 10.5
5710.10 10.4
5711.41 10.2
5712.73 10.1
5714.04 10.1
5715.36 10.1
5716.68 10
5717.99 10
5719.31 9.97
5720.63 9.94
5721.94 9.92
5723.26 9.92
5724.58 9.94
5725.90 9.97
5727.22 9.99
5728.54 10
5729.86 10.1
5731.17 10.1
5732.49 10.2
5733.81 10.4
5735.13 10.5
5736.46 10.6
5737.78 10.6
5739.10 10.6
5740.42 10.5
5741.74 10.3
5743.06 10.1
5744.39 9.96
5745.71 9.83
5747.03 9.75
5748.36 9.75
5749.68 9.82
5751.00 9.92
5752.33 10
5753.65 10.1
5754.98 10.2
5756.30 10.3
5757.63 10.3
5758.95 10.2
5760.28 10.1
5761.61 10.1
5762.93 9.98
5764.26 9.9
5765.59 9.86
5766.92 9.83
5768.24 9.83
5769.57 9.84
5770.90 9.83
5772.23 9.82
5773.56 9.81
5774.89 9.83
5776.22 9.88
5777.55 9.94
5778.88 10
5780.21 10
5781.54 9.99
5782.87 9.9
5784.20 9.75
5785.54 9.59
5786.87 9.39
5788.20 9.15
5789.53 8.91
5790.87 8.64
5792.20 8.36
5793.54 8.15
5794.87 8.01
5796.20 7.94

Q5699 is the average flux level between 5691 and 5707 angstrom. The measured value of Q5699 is 10.1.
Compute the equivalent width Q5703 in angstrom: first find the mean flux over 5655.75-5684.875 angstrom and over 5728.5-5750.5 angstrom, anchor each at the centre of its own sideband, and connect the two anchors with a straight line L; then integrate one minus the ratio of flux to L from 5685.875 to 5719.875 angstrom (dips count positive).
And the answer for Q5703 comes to 0.4 angstrom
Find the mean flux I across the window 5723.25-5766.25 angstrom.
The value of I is 10.1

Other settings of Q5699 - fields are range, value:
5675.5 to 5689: 10.6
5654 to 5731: 10.3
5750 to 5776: 9.98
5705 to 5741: 10.2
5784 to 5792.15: 9.14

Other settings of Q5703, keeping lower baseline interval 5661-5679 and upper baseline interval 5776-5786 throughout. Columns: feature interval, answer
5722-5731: 0.2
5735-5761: -0.2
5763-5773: 0.1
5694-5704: 0.4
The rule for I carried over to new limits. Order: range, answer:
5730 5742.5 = 10.4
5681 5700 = 10.3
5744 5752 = 9.84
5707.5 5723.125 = 10.1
